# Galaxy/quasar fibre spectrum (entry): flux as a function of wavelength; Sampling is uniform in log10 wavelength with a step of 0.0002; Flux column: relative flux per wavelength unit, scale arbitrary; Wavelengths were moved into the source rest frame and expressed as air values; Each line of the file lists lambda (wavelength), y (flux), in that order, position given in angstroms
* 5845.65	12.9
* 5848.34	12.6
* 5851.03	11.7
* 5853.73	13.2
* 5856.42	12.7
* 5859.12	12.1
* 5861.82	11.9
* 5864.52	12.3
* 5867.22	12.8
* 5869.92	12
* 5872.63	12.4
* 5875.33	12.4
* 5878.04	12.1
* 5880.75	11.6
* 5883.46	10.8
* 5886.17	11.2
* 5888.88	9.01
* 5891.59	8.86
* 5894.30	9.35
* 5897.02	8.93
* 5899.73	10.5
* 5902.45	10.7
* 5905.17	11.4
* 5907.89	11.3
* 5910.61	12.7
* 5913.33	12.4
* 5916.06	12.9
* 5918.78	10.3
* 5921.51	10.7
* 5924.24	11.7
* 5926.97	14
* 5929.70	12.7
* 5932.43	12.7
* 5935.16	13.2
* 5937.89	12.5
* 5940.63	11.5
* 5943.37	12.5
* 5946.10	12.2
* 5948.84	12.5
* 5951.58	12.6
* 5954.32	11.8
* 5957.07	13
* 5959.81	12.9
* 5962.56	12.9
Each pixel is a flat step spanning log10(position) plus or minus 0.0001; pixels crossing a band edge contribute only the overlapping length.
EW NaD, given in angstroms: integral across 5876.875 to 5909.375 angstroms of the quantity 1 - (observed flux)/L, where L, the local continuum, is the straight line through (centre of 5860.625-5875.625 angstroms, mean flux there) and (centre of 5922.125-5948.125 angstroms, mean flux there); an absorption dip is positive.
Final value 4.98 angstroms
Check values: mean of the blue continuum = 12.3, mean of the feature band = 10.5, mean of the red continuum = 12.5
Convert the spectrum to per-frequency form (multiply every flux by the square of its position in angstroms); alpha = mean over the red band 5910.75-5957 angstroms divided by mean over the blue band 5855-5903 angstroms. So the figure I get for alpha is 1.12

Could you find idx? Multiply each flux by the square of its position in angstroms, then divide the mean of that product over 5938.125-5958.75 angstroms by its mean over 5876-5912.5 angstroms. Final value 1.17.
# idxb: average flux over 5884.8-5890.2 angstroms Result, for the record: 10.1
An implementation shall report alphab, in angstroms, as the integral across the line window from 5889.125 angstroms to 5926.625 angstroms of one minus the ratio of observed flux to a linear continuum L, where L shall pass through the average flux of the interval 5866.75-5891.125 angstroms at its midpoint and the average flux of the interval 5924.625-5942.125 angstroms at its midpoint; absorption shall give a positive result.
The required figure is 3.7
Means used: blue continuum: 11.4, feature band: 10.9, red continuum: 12.7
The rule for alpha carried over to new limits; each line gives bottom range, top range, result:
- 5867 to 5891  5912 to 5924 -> 1.03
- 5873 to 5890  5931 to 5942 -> 1.13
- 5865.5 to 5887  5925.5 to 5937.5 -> 1.12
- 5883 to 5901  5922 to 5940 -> 1.31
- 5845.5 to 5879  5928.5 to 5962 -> 1.04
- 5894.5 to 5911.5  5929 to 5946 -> 1.17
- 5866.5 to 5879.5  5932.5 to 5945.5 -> 1.03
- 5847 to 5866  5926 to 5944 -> 1.06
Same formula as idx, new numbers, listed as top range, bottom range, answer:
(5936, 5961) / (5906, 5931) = 1.04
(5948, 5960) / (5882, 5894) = 1.29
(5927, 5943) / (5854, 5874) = 1.05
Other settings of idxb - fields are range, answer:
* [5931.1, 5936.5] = 13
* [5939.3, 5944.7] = 12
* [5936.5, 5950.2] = 12.2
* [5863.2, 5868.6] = 12.6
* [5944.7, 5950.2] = 12.4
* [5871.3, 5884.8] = 11.9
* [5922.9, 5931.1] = 12.8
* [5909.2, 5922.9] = 11.8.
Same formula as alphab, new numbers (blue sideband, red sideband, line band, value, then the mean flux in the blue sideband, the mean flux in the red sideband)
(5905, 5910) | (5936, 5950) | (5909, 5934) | -0.8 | 11.5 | 12.3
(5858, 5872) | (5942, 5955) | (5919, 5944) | 0.1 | 12.2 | 12.4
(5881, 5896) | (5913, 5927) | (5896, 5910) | 0.1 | 9.95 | 11.8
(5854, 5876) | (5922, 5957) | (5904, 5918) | 0.4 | 12.4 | 12.5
